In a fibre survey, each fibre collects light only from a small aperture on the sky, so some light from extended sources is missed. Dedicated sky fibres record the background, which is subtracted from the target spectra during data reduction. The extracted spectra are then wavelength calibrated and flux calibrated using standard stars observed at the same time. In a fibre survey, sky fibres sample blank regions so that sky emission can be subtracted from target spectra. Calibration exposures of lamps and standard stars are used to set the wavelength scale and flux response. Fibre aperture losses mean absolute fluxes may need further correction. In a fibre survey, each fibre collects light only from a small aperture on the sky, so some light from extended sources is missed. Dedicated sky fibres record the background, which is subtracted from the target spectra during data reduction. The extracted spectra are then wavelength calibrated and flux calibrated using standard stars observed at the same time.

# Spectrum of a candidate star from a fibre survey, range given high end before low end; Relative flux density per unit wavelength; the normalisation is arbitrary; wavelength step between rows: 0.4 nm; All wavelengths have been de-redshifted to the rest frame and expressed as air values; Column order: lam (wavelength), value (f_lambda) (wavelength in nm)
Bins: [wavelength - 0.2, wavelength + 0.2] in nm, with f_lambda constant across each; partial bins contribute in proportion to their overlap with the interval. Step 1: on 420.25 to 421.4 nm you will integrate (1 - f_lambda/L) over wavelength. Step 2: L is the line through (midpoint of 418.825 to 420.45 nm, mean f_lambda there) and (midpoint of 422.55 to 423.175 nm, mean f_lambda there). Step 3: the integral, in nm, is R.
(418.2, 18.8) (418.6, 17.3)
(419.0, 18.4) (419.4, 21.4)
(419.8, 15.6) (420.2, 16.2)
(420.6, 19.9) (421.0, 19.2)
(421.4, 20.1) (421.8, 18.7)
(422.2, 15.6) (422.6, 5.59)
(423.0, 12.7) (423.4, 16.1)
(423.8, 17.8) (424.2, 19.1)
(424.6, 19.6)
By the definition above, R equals -0.33 nm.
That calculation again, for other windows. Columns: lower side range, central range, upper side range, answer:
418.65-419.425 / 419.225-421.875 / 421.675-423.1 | -0.427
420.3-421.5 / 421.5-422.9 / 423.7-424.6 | 0.397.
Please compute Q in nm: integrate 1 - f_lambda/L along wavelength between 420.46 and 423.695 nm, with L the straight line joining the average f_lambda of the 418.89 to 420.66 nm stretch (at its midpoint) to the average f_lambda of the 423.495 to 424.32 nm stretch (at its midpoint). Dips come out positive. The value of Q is 0.385 nm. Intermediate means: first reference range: 18.2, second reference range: 18.1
